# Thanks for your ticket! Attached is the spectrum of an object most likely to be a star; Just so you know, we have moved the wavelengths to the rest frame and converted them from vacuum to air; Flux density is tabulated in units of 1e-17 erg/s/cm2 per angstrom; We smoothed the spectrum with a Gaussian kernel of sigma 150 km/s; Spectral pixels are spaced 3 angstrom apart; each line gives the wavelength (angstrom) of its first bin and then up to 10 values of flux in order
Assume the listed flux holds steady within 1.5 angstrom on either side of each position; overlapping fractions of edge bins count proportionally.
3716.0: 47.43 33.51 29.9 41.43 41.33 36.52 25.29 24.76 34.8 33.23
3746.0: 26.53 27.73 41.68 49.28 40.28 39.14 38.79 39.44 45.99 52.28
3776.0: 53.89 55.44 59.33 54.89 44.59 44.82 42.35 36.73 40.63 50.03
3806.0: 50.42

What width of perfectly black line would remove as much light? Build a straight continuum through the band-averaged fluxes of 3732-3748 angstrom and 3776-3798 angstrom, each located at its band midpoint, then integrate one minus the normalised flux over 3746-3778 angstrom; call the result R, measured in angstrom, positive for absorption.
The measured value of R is -3.08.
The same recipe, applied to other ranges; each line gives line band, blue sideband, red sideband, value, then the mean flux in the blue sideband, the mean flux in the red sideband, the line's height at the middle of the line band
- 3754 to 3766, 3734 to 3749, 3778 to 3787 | -0.15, 29.2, 56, 41.3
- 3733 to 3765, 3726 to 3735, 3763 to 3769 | 2.52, 35.3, 39.7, 37.6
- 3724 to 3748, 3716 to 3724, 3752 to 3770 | 3.15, 35.3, 41.8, 37.8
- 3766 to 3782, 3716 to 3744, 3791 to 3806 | -4.15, 34.2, 43.5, 40.1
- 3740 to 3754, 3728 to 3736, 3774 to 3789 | 2.09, 32.5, 53.9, 39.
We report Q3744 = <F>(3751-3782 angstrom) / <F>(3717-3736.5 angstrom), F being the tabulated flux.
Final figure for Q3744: 1.34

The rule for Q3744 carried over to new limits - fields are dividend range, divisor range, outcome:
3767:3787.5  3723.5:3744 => 1.54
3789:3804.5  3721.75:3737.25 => 1.26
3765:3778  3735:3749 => 1.62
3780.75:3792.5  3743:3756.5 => 1.41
